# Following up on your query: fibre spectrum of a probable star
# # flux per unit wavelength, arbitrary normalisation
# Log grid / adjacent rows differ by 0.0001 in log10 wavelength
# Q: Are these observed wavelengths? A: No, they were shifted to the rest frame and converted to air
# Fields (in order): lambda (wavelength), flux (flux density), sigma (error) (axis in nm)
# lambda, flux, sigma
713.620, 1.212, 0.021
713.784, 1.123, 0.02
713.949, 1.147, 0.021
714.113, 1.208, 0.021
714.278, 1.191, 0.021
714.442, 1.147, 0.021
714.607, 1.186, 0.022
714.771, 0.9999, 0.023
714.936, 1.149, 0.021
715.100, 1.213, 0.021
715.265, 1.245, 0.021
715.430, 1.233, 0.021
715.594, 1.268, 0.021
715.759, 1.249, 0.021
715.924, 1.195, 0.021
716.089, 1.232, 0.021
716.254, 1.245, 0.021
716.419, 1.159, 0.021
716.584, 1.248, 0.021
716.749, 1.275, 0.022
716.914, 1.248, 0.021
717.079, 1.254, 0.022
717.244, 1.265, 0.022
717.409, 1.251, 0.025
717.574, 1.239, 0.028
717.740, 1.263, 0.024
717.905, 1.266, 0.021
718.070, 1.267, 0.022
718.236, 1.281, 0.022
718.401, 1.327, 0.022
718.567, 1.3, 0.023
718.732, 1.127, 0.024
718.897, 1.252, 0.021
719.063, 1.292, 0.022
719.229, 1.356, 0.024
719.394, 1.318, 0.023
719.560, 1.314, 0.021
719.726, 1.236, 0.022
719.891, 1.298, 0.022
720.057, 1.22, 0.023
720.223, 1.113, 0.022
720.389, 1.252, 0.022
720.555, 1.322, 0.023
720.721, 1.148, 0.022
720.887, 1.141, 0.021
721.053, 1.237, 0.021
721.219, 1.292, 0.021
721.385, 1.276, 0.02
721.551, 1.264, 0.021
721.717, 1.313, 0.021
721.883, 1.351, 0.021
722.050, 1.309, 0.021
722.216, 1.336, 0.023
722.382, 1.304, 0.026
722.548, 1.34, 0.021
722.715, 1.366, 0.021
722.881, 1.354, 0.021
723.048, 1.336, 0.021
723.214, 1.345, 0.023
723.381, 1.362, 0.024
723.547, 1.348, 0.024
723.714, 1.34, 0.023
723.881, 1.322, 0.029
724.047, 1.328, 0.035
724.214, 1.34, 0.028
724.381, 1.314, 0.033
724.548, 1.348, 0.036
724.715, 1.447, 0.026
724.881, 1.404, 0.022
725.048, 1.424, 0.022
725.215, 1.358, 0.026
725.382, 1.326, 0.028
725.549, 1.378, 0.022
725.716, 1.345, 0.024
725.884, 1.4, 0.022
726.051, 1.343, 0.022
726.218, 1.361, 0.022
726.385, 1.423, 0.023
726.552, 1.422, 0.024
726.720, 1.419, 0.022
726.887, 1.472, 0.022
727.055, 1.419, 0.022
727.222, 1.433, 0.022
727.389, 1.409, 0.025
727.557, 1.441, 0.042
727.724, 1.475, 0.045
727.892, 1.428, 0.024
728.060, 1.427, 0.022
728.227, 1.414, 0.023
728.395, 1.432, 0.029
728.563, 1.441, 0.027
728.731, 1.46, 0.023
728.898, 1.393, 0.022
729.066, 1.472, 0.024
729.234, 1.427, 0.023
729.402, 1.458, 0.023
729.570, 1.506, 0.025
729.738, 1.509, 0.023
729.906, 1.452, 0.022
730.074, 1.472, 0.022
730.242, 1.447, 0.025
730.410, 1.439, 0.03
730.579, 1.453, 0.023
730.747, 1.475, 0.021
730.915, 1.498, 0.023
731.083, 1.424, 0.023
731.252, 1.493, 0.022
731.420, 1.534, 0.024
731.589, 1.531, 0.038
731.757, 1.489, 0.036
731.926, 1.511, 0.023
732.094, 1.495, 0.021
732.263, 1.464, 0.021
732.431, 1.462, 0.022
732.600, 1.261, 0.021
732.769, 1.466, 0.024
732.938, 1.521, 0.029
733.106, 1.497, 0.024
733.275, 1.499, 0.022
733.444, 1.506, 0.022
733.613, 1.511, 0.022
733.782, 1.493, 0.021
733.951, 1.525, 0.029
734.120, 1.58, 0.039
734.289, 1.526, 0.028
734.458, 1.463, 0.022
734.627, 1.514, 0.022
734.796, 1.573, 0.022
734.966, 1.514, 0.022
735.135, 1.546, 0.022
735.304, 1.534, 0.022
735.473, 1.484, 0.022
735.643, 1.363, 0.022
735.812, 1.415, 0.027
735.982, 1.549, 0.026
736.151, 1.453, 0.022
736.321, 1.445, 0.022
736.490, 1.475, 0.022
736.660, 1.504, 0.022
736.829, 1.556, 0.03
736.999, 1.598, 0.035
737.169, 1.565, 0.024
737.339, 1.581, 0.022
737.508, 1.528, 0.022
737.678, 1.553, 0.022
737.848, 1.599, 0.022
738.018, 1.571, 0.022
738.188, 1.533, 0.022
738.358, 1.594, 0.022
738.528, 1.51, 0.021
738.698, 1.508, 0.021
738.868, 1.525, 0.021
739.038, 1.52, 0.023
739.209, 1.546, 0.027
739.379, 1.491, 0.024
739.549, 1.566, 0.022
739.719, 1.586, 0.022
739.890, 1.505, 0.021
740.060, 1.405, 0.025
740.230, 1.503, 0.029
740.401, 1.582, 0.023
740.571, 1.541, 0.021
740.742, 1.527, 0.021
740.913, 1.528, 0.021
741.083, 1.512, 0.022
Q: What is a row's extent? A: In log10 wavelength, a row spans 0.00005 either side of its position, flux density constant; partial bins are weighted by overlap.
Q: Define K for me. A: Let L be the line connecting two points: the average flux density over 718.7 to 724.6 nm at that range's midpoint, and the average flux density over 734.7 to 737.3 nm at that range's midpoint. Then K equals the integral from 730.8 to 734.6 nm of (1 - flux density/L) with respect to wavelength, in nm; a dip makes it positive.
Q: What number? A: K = -0.08 nm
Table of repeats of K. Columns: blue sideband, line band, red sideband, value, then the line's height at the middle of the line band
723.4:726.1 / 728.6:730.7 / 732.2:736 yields -0.04 nm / 1.43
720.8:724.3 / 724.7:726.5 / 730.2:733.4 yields -0.02 nm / 1.37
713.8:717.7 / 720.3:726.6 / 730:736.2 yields 0.01 nm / 1.33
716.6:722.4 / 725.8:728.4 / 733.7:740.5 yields -0.08 nm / 1.38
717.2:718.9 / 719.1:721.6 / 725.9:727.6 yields 0.09 nm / 1.3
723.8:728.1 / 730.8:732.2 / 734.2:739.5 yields -0.04 nm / 1.46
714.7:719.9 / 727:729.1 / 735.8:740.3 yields -0.06 nm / 1.39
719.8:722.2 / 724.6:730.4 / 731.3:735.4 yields -0.17 nm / 1.38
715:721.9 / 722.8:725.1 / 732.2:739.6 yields -0.04 nm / 1.33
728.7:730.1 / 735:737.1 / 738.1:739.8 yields 0.03 nm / 1.51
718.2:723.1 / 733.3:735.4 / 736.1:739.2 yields -0.05 nm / 1.49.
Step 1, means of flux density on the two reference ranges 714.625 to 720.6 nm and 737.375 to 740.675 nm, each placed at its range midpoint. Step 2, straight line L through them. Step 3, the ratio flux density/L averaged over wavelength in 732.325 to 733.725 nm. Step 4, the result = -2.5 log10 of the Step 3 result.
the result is -0.01 mag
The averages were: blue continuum 1.24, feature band 1.47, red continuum 1.54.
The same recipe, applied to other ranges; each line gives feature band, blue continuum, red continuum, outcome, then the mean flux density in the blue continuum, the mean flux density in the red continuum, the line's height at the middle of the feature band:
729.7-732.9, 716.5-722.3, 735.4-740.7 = -0.03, 1.26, 1.52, 1.43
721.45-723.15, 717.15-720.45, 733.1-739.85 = -0.01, 1.26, 1.52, 1.31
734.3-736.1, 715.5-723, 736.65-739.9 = 0.00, 1.27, 1.55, 1.5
